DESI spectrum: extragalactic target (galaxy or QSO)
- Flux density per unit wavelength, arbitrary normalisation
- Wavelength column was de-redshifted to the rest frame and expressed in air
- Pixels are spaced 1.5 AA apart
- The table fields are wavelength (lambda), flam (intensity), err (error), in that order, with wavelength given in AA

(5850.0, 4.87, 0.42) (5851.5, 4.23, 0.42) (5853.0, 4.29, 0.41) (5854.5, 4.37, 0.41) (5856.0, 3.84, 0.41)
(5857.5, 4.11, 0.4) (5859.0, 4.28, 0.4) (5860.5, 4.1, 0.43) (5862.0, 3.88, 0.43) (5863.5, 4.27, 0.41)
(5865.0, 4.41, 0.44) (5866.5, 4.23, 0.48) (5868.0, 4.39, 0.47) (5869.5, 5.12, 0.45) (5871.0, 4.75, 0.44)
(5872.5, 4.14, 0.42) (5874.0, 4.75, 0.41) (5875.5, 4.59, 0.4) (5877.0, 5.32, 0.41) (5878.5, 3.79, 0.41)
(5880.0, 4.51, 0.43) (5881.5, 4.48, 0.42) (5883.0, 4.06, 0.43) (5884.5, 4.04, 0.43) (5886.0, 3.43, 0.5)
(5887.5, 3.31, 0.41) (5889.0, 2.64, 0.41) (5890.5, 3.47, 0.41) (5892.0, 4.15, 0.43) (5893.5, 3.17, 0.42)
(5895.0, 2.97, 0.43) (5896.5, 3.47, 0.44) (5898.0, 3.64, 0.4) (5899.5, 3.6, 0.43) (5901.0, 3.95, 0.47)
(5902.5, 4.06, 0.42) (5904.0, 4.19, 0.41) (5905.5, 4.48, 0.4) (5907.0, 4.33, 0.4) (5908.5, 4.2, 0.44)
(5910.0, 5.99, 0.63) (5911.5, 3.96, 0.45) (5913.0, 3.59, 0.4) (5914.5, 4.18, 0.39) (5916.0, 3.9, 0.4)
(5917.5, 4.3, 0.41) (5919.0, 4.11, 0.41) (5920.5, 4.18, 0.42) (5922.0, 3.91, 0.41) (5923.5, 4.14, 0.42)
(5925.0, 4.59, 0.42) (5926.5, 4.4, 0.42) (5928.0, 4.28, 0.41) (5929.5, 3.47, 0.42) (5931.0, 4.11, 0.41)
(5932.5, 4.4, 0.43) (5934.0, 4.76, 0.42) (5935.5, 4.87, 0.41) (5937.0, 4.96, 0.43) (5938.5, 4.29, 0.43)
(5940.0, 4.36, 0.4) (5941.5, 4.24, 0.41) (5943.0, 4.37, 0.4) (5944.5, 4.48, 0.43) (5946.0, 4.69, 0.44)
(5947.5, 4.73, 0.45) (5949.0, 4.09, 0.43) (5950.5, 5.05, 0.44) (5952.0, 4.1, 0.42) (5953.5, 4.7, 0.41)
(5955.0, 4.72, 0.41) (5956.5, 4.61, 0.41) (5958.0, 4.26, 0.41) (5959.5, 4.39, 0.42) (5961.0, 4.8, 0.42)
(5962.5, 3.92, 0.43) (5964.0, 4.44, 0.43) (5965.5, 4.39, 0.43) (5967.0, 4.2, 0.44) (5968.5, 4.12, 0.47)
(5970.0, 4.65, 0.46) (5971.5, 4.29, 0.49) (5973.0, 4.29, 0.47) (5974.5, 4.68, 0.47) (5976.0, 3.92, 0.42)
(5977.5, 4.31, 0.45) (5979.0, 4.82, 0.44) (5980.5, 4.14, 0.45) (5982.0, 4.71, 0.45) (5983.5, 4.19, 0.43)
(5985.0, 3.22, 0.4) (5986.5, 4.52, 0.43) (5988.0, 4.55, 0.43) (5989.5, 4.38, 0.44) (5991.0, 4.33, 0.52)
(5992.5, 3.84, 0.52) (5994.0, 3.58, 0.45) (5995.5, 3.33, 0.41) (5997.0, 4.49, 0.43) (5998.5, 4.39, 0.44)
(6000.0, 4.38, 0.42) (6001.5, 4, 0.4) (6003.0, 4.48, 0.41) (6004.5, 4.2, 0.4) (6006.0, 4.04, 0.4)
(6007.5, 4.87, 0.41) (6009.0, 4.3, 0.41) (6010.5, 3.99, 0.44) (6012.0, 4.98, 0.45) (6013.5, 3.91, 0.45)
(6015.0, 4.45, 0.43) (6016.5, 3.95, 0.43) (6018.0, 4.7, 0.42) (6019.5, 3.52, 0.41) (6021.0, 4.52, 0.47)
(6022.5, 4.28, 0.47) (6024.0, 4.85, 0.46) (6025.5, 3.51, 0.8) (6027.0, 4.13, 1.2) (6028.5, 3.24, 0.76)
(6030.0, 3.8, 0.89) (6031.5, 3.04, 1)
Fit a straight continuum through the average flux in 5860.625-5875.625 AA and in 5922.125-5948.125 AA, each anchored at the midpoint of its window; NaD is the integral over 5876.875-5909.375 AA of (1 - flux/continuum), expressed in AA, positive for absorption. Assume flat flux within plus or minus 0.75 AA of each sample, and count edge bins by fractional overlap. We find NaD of 4.2 AA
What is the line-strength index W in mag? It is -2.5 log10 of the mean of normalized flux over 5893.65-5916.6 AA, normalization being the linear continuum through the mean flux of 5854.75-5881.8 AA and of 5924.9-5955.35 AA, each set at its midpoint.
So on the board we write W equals 0.11 mag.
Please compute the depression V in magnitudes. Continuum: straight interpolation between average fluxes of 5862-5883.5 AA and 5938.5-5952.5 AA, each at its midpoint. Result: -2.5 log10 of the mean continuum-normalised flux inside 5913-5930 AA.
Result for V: 0.086 mag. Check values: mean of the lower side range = 4.47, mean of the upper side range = 4.45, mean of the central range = 4.12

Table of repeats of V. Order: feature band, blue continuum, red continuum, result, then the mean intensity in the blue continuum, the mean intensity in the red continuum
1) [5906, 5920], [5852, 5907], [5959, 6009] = -0.04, 4.07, 4.27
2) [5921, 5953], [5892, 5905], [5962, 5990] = -0.11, 3.68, 4.3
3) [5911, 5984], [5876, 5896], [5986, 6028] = -0.09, 3.8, 4.22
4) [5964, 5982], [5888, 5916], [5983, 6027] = -0.07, 3.89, 4.2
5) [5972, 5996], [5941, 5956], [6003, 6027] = 0.05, 4.52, 4.27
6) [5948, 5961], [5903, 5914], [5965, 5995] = -0.05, 4.38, 4.25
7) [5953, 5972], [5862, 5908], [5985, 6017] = -0.07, 4.05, 4.21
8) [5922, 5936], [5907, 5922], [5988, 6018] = -0.01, 4.25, 4.23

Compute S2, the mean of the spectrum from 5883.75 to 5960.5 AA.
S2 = 4.16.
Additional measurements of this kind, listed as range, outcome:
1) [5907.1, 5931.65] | 4.21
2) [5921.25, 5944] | 4.34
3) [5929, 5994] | 4.37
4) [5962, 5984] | 4.34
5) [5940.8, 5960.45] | 4.5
